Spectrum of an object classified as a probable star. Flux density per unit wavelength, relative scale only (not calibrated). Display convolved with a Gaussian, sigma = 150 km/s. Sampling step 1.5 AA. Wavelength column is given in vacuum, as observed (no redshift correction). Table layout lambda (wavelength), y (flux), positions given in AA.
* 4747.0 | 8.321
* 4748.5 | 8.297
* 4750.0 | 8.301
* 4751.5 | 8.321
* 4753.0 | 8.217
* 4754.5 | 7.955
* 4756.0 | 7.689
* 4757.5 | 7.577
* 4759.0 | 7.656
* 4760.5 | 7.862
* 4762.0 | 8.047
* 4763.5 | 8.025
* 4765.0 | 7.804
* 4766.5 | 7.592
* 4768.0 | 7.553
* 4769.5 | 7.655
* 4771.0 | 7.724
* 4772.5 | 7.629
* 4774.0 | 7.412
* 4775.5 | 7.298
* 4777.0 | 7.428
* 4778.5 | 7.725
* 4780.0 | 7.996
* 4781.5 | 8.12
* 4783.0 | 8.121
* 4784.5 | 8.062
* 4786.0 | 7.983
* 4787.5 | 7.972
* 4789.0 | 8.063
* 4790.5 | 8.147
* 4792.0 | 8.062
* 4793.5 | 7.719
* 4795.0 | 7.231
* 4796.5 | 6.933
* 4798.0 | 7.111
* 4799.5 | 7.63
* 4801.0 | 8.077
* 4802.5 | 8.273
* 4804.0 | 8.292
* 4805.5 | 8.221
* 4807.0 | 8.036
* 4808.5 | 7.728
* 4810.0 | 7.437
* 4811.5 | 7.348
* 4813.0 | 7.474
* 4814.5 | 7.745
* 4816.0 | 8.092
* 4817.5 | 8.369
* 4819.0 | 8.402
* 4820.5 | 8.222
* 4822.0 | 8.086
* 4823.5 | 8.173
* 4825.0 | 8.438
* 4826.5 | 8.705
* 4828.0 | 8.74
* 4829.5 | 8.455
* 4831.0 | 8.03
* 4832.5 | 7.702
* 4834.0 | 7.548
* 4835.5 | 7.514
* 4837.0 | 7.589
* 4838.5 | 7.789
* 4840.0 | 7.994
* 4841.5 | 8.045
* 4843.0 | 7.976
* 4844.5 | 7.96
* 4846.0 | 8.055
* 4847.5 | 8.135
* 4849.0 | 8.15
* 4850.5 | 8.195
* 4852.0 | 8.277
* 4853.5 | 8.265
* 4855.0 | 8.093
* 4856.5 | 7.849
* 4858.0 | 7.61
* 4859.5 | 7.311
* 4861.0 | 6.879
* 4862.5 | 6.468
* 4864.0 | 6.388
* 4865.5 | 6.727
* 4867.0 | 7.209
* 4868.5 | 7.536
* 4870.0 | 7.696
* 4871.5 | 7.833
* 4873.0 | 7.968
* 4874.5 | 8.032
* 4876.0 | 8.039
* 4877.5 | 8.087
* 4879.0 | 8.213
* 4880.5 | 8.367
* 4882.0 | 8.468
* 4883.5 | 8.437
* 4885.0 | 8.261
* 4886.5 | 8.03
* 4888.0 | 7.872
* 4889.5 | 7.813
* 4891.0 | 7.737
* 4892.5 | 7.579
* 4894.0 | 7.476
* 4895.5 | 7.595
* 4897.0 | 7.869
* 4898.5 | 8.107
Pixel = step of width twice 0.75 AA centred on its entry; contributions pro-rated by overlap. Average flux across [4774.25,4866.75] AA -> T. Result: 7.84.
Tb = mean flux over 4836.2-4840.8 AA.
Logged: 7.79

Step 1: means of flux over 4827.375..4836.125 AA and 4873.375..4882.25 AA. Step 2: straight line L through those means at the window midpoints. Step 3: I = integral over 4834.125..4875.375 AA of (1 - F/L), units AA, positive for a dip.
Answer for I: 2.0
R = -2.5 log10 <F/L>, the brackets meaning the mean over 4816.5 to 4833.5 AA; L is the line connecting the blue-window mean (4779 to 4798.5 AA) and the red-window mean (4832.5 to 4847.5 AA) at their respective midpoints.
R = -0.06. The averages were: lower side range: 7.82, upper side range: 7.84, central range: 8.29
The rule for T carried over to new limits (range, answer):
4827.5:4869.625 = 7.73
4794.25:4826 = 7.88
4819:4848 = 8.07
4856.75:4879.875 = 7.48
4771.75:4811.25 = 7.79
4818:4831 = 8.38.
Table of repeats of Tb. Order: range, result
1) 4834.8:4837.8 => 7.56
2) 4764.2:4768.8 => 7.65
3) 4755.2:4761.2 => 7.7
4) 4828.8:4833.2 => 8.06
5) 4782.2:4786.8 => 8.06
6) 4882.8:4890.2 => 8.08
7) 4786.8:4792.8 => 8.06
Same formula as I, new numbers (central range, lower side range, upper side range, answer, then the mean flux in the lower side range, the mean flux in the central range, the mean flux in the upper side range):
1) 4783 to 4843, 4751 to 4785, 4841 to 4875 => -1.6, 7.8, 7.94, 7.68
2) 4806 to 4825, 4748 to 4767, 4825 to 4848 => 0.1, 7.95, 7.95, 8.03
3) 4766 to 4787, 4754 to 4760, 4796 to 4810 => 0.0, 7.72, 7.74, 7.81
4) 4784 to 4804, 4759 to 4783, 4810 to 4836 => 0.2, 7.73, 7.8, 8.05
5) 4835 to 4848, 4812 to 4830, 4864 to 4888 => 0.3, 8.23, 7.9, 7.88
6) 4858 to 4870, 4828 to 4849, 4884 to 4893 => 1.4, 7.95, 7.02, 7.91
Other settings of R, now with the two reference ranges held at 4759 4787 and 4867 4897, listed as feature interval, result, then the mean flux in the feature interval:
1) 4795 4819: 0.005 mag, 7.79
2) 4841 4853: -0.030 mag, 8.1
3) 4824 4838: -0.030 mag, 8.08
